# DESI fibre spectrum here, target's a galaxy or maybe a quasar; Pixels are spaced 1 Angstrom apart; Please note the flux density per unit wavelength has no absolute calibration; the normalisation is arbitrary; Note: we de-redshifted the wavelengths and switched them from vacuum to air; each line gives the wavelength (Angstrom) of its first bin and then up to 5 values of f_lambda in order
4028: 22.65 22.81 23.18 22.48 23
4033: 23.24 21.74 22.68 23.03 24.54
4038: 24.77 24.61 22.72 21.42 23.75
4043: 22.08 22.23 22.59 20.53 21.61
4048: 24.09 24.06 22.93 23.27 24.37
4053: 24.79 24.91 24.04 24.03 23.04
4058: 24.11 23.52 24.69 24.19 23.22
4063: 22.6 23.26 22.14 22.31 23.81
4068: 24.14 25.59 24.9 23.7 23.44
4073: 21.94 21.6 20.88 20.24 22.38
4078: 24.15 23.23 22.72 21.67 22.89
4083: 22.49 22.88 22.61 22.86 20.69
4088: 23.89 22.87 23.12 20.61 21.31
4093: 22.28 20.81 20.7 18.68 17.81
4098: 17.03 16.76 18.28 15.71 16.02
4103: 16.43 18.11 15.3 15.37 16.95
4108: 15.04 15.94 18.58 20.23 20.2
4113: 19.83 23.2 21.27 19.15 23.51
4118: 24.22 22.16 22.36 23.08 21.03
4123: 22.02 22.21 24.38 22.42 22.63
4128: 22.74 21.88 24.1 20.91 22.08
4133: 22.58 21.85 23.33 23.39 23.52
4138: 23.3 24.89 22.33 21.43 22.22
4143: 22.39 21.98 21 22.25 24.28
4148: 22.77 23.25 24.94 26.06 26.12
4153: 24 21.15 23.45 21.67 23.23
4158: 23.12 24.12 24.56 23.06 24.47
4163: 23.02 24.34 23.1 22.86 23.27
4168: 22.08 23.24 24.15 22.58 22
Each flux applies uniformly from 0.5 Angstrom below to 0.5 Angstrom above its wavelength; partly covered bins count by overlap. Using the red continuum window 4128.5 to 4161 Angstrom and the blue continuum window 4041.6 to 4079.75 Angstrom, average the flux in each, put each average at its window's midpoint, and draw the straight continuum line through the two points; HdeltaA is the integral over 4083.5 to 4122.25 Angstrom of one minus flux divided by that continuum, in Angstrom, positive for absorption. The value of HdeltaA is 5.4 Angstrom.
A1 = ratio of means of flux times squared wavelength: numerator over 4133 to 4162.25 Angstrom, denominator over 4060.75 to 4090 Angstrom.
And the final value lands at 1.05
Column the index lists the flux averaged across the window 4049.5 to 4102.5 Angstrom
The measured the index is 22.2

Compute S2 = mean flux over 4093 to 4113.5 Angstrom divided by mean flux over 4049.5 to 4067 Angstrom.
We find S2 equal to 0.75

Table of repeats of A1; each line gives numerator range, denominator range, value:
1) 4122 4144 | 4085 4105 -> 1.17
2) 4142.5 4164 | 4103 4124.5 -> 1.20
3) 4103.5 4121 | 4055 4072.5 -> 0.85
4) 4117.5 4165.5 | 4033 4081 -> 1.04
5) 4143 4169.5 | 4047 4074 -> 1.03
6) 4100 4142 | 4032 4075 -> 0.93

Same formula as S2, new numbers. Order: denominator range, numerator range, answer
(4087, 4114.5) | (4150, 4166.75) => 1.25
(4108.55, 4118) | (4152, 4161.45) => 1.14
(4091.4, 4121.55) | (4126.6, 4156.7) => 1.19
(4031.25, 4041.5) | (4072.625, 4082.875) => 0.96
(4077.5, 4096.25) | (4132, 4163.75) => 1.05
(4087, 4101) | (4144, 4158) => 1.16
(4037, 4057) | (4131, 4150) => 0.97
